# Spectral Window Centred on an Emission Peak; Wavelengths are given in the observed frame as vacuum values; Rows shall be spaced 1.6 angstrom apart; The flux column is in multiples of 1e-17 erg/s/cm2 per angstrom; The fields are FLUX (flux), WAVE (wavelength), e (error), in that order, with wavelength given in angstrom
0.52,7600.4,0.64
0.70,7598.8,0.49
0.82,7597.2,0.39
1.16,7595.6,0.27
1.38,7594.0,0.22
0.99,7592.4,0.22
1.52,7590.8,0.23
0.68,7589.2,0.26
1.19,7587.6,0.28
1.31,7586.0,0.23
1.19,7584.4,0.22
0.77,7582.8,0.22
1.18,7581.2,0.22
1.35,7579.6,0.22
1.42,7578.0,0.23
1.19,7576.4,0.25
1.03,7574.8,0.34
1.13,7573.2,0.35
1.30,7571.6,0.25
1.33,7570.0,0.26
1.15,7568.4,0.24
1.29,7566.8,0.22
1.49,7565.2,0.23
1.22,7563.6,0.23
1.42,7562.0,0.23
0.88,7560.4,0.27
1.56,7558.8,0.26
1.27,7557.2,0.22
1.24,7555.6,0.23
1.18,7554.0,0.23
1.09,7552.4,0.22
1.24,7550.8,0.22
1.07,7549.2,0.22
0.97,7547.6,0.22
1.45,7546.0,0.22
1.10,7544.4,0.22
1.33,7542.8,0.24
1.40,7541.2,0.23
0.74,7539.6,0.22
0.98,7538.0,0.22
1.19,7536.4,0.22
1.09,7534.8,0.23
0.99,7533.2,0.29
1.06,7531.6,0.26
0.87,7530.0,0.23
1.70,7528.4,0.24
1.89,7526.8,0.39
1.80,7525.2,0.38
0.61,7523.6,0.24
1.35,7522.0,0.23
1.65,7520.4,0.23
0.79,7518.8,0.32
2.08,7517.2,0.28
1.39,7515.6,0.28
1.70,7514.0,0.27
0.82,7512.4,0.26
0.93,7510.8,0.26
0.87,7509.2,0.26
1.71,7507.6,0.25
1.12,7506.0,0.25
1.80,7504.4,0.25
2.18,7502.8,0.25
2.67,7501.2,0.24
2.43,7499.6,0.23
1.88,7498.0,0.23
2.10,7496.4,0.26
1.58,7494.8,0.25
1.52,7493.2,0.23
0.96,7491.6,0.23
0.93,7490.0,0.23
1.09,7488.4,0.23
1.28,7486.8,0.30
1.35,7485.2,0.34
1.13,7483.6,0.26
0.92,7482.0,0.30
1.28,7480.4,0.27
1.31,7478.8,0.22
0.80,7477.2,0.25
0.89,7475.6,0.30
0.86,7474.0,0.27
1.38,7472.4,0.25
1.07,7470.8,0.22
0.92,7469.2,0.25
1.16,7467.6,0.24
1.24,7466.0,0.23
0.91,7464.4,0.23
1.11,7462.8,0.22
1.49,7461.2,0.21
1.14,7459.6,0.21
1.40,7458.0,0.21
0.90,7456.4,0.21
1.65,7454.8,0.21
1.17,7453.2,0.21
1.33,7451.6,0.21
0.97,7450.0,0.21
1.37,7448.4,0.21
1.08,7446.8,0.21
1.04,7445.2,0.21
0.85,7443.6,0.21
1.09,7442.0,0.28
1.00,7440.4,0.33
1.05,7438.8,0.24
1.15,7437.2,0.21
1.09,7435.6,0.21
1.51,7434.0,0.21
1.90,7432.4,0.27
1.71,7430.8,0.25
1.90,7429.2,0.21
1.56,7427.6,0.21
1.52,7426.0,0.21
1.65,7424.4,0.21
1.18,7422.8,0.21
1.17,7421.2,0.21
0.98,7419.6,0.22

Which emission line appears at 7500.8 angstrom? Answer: [O III]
